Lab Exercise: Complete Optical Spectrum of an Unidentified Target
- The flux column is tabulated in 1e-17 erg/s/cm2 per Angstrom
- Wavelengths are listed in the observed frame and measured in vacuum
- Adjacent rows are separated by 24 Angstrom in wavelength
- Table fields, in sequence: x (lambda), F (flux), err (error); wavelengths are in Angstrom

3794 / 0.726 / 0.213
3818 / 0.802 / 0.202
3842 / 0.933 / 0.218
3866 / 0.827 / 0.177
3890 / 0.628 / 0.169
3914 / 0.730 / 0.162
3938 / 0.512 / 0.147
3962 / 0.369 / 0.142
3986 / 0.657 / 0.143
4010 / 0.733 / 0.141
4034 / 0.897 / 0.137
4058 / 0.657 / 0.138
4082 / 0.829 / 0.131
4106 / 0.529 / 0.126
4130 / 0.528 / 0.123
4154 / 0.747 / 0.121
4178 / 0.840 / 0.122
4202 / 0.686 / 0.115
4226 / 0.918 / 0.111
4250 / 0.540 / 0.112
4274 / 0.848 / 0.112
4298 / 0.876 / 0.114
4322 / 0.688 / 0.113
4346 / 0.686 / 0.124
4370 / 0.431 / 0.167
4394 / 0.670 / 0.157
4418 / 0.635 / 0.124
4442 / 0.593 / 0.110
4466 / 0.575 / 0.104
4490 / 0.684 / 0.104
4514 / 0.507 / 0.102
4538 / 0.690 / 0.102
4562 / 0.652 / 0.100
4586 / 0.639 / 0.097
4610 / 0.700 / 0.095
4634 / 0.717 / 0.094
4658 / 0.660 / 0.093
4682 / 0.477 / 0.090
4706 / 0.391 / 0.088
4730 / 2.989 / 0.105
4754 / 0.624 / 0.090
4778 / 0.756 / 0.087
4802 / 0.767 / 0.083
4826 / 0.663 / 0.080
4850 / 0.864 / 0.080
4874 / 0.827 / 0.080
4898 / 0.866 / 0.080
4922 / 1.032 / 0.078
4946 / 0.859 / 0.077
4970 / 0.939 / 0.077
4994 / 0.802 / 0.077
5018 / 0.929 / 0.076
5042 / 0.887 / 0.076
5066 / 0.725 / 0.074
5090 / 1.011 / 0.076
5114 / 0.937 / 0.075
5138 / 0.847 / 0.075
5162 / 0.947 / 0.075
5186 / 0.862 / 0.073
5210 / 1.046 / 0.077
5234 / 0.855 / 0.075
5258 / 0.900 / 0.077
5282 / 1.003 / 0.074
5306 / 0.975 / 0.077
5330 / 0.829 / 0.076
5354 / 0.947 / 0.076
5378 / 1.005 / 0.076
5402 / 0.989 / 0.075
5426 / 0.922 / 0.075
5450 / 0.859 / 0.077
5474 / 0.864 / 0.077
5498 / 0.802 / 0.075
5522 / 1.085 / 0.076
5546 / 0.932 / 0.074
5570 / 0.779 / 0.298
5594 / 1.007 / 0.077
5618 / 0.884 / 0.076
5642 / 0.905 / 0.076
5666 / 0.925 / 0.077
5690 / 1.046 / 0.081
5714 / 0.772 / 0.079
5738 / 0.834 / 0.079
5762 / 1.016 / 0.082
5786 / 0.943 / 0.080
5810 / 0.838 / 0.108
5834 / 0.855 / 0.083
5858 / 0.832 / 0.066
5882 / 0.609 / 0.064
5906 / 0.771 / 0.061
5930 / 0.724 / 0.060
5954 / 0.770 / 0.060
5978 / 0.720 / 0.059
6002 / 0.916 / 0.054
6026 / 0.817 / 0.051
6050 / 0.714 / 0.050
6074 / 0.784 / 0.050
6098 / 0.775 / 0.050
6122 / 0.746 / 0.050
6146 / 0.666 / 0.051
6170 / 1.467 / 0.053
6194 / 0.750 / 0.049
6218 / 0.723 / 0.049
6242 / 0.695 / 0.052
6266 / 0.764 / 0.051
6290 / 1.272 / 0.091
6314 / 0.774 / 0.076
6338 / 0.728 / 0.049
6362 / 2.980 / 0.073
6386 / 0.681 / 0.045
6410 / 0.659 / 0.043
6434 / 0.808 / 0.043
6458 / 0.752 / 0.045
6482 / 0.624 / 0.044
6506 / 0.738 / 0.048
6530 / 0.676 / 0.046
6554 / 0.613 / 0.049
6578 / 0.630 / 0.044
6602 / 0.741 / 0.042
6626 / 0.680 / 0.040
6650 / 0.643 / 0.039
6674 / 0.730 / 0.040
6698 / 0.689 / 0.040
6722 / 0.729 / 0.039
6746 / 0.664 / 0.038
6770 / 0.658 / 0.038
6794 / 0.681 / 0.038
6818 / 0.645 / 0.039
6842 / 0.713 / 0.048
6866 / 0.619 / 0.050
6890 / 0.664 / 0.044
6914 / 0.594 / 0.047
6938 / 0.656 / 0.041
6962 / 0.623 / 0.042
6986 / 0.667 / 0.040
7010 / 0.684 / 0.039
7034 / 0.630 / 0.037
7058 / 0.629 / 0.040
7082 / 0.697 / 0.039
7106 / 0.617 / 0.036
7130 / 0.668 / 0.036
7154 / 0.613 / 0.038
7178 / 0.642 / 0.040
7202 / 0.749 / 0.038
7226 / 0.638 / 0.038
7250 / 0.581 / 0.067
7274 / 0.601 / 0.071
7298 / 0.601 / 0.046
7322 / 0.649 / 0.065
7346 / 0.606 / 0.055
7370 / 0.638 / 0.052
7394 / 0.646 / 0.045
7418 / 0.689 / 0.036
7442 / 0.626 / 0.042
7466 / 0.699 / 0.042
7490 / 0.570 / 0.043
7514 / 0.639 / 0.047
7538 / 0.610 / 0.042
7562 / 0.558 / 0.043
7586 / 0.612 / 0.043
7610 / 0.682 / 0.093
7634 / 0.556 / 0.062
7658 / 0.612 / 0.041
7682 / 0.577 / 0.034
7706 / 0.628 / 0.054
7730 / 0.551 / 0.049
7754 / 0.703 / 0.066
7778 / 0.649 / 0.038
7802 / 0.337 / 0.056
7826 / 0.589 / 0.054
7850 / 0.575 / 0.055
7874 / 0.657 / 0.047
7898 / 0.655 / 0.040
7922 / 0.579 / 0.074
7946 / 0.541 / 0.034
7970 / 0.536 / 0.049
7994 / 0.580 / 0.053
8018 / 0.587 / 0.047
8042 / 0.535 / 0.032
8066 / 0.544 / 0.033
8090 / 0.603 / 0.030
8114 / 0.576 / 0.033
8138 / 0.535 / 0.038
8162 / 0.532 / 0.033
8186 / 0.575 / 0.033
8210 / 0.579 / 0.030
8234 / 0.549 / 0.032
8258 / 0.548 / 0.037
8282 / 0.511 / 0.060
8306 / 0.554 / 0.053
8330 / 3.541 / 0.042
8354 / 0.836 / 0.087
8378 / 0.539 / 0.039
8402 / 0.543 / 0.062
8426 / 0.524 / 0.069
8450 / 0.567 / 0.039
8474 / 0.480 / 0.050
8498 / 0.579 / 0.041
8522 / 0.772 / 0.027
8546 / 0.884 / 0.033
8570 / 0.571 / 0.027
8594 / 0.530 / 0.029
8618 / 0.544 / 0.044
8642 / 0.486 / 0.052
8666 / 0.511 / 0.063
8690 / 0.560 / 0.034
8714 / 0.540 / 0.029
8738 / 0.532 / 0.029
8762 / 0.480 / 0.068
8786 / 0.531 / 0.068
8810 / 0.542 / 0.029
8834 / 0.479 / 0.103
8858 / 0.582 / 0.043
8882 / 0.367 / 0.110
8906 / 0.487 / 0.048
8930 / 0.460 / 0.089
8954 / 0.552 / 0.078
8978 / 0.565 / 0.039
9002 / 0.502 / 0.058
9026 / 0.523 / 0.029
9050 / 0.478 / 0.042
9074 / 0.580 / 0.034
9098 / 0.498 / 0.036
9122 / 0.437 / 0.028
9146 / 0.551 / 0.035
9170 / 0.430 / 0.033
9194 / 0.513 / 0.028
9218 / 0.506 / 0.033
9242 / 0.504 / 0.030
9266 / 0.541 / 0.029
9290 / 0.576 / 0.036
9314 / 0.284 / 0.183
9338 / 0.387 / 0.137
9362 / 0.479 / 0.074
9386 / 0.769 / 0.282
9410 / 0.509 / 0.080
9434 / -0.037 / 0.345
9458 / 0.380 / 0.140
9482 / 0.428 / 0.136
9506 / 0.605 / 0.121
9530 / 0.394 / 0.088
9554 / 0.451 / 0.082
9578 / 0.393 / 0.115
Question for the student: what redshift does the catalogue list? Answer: 0.27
